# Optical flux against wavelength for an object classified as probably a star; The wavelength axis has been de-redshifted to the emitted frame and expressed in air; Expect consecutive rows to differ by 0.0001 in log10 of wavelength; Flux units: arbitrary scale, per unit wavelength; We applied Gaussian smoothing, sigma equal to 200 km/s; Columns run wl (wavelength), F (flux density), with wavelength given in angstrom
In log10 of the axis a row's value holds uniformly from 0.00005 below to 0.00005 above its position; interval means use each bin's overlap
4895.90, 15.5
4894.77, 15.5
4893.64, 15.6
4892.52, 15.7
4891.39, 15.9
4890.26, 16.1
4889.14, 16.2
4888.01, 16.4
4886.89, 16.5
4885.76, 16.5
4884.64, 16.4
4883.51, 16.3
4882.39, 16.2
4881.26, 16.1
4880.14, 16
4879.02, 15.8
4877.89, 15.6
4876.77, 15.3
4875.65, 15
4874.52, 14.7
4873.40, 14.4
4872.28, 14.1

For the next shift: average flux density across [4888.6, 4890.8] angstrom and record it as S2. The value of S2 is 16.2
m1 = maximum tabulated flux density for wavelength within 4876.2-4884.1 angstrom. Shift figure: 16.3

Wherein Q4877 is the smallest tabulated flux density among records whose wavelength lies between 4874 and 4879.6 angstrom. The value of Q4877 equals 14.7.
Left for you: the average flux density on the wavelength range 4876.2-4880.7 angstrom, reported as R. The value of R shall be 15.7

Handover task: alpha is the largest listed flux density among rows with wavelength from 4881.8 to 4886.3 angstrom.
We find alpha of 16.5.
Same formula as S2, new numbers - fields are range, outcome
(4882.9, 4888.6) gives 16.4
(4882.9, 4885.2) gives 16.4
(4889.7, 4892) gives 16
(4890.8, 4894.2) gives 15.7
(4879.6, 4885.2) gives 16.2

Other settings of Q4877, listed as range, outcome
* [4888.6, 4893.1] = 15.7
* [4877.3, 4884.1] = 15.6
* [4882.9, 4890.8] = 16.1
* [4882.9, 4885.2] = 16.3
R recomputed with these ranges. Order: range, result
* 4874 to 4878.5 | 15.1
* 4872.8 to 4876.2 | 14.7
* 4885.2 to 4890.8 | 16.4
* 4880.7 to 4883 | 16.2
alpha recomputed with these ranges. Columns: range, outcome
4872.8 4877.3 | 15.3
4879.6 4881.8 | 16.1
